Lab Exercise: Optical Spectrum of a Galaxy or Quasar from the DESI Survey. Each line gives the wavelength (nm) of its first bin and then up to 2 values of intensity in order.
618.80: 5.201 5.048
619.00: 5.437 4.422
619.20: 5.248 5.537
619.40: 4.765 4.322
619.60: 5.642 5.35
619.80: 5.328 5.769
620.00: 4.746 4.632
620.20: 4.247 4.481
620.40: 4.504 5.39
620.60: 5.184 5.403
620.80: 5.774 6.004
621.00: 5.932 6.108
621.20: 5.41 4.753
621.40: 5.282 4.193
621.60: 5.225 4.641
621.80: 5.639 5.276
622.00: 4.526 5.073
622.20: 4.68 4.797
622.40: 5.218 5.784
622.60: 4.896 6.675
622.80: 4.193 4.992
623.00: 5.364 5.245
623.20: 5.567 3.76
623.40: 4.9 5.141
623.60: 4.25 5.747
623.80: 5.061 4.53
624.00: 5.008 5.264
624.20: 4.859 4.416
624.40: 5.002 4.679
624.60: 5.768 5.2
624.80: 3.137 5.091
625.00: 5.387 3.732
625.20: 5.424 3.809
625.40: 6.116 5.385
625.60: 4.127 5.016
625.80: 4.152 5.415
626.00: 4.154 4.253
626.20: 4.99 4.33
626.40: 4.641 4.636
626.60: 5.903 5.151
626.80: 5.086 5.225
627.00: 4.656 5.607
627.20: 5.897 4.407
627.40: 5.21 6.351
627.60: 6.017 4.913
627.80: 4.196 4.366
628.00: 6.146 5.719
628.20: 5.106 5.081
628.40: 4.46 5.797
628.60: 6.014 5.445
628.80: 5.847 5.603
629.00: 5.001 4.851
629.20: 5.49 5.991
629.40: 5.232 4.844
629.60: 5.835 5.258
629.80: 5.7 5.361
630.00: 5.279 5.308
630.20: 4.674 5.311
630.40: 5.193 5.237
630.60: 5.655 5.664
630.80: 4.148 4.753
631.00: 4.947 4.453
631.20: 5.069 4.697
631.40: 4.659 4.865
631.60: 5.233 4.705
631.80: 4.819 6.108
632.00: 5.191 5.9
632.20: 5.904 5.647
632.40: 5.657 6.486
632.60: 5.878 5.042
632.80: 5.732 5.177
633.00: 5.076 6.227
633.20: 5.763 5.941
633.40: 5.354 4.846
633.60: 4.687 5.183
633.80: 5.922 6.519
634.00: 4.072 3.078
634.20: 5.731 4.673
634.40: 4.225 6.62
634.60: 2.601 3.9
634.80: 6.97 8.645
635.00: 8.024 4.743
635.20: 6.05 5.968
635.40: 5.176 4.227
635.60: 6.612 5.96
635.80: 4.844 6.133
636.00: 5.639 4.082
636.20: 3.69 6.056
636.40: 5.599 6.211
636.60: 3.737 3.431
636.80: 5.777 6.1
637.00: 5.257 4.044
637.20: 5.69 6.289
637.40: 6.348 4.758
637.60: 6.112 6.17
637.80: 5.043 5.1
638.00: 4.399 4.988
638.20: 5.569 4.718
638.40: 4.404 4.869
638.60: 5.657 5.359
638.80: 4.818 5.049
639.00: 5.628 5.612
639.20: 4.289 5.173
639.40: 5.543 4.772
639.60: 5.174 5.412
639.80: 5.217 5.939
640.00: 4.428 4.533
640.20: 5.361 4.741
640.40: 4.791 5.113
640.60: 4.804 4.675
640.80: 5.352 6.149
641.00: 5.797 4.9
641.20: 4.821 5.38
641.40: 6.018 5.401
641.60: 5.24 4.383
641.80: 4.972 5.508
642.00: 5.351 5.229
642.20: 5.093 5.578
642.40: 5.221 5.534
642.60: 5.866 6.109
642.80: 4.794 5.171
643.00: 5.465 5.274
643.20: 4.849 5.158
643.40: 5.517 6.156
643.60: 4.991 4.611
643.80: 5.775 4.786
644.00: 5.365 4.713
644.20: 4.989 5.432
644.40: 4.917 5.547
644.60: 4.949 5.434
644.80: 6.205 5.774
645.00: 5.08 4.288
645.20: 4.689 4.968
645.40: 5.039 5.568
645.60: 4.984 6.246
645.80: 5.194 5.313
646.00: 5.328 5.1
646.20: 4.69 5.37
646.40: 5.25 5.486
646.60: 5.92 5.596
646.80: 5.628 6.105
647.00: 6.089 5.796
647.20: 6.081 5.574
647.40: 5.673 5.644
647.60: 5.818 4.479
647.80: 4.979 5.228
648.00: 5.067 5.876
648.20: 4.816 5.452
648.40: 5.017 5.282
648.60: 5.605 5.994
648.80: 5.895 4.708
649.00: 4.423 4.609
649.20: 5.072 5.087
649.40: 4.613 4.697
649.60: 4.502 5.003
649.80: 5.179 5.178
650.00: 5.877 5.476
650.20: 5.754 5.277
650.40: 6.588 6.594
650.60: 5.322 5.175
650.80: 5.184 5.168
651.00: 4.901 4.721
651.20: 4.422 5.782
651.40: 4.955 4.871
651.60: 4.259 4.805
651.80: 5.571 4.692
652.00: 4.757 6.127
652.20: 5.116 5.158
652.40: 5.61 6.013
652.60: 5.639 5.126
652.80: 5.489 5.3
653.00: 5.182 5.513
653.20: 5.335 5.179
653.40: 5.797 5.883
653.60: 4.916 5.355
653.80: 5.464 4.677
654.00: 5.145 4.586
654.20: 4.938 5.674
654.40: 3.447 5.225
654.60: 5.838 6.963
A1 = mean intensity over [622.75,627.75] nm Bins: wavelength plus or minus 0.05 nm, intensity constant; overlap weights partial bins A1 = 4.94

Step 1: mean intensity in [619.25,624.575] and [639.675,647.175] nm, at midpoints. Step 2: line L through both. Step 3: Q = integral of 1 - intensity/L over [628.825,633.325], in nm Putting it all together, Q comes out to -0.13 nm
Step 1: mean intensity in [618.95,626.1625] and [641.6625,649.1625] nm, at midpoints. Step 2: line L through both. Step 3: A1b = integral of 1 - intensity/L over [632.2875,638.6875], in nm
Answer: -0.22 nm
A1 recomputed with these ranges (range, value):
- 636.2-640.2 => 5.19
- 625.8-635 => 5.26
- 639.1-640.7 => 5.03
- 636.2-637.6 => 5.3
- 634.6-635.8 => 5.83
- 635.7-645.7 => 5.22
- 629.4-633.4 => 5.32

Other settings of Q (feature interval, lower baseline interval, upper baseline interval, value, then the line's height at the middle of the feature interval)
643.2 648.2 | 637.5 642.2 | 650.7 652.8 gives -0.180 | 5.16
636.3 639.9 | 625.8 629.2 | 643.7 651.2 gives 0.002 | 5.23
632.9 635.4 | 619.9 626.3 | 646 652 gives -0.162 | 5.11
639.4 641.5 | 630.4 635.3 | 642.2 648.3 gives 0.065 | 5.35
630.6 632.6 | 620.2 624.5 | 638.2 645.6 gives -0.037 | 5.14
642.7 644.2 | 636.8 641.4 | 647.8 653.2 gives 0.005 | 5.23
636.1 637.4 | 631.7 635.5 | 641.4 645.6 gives 0.058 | 5.4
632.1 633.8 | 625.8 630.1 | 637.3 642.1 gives -0.115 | 5.21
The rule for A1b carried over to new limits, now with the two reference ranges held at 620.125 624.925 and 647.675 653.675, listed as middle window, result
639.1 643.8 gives -0.04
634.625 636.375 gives -0.17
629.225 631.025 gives -0.05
